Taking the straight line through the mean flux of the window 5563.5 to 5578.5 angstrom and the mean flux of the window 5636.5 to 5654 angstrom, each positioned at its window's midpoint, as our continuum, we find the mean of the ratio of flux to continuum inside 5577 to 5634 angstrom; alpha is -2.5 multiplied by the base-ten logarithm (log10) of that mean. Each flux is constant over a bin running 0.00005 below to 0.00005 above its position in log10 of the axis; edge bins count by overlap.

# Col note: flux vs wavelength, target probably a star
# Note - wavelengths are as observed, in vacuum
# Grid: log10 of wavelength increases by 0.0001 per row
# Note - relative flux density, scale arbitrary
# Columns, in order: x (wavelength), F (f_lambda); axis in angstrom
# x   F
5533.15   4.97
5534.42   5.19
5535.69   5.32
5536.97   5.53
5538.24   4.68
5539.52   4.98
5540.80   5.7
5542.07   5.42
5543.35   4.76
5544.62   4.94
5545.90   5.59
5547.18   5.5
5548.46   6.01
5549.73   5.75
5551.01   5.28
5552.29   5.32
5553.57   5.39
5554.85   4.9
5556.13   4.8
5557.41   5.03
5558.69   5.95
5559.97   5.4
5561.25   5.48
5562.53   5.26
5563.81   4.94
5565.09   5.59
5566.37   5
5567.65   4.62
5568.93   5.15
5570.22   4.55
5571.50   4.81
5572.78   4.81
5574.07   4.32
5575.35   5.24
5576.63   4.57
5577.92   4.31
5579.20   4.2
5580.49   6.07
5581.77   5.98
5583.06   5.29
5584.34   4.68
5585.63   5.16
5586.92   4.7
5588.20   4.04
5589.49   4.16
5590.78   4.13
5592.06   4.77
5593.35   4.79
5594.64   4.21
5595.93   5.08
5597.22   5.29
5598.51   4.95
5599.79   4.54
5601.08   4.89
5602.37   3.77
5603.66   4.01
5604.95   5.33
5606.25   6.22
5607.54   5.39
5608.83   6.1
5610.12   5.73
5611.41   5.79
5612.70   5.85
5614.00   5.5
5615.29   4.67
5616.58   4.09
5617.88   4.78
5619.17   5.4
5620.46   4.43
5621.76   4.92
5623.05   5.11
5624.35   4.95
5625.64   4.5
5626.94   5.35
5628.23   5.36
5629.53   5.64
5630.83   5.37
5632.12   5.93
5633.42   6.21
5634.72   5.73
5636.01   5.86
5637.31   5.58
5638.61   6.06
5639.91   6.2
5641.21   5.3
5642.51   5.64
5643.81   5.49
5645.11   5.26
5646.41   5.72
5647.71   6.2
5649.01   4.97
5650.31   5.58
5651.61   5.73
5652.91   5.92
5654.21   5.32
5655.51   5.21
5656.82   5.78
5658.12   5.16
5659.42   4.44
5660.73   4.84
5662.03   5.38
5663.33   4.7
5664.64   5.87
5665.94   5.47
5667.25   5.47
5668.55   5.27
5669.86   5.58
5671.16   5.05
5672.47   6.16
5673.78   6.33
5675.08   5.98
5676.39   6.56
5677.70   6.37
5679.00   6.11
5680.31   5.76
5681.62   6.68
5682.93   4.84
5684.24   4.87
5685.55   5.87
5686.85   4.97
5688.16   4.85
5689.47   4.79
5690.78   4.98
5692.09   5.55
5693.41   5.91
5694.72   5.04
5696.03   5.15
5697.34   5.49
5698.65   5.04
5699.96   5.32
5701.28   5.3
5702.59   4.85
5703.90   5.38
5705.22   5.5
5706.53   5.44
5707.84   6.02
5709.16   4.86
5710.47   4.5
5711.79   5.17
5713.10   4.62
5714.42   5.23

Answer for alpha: 0.038 mag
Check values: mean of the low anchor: 4.83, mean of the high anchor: 5.66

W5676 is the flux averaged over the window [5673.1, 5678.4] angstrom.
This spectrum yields 6.31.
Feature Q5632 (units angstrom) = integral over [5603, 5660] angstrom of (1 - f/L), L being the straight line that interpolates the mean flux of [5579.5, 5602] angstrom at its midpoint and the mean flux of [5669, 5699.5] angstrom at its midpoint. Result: -2.8 angstrom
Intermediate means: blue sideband 4.84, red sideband 5.56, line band 5.4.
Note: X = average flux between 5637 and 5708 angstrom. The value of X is 5.49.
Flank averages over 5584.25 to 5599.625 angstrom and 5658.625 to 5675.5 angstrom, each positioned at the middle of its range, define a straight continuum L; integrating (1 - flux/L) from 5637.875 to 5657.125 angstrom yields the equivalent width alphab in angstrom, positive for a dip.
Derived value -1.5 angstrom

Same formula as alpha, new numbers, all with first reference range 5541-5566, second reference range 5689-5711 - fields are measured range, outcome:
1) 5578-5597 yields 0.111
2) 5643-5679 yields -0.058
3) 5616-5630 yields 0.073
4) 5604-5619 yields -0.015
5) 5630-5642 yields -0.100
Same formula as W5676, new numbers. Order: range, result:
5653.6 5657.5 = 5.43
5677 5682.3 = 6.23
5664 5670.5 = 5.53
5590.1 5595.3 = 4.47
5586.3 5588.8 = 4.38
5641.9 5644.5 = 5.56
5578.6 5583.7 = 5.39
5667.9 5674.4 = 5.67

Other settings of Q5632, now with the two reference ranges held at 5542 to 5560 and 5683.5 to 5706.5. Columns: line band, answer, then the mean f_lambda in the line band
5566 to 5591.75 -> 2.5 angstrom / 4.79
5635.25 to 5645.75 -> -0.8 angstrom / 5.67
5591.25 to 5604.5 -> 1.7 angstrom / 4.64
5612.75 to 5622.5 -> 0.7 angstrom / 4.89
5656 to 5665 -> 0.2 angstrom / 5.14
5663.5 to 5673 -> -0.5 angstrom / 5.5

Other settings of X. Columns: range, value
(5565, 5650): 5.13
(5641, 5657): 5.55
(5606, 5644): 5.43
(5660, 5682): 5.72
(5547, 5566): 5.37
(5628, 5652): 5.68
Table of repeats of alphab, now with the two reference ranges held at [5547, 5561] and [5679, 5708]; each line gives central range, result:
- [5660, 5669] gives 0.1 angstrom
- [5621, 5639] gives -0.3 angstrom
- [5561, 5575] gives 1.1 angstrom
